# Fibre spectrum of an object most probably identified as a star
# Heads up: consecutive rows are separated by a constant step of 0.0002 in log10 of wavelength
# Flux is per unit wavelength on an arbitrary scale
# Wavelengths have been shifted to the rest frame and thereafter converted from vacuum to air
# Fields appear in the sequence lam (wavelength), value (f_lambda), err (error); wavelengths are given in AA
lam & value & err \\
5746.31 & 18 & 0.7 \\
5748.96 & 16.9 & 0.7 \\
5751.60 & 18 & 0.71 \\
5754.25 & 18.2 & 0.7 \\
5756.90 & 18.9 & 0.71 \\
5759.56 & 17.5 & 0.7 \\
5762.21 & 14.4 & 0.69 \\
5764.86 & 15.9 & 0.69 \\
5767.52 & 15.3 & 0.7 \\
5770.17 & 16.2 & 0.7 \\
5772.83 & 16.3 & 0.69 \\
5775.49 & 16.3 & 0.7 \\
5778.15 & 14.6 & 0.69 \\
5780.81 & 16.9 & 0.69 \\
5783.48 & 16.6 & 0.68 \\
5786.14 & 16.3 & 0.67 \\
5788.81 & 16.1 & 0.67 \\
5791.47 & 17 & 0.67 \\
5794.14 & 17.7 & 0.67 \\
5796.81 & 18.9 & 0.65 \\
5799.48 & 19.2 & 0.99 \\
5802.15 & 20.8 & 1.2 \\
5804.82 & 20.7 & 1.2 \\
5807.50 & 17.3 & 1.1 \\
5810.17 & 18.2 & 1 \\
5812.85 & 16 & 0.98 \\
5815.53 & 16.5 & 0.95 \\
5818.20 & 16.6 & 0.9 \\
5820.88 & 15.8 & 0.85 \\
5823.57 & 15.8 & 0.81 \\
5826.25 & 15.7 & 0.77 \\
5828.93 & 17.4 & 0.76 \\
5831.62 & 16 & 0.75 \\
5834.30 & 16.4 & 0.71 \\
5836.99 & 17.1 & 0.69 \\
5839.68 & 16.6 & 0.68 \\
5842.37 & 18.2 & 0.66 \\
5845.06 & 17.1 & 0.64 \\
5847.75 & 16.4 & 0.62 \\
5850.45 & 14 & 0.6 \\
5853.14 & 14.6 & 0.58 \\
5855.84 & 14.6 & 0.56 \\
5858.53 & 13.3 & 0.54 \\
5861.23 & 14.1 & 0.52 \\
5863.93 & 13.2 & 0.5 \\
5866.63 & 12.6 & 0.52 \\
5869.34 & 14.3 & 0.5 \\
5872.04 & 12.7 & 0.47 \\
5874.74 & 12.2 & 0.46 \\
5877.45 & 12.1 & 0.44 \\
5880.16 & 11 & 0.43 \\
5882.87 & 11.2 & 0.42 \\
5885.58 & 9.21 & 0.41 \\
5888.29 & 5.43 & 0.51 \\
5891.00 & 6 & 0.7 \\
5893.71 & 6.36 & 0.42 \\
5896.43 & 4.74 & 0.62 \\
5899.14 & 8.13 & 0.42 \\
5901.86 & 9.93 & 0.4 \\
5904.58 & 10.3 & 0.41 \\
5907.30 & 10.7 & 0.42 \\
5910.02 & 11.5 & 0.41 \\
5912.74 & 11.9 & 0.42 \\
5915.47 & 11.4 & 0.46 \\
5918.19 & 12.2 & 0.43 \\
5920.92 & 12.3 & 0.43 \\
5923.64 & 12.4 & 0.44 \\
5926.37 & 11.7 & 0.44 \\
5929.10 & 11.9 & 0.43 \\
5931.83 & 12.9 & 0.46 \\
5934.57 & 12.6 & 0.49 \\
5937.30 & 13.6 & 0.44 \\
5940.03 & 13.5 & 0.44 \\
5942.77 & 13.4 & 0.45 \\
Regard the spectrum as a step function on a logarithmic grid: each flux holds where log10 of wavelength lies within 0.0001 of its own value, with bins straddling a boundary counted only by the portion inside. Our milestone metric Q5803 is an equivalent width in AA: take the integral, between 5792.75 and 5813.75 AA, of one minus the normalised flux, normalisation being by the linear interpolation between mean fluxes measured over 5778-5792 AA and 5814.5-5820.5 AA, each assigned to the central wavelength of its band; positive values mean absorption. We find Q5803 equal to -2.9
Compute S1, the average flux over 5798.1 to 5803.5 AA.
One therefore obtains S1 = 20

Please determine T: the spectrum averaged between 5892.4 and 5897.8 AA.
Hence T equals 5.55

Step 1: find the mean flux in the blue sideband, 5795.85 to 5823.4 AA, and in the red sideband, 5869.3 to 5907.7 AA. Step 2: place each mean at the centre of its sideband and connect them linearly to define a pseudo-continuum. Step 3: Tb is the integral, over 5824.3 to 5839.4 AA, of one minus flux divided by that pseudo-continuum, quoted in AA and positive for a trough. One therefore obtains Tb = -1.0 AA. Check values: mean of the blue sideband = 17.9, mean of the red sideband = 9.43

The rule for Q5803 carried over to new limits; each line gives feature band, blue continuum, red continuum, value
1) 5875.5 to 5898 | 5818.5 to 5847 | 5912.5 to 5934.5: 9.1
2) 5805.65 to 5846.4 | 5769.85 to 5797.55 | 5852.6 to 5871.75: -4.7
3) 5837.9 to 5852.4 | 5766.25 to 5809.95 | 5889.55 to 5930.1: -2.6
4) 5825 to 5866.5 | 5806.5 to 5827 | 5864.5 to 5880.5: -3.0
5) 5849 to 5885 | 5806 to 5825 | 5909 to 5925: 3.3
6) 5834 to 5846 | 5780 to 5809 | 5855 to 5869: -1.7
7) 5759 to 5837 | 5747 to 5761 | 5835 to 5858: 0.5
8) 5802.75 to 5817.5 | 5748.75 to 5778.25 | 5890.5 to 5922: -3.6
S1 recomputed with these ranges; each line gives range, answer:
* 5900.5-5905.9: 10.1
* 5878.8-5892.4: 8.56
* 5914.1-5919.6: 11.8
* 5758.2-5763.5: 16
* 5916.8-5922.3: 12.3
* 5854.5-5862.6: 14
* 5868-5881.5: 12.5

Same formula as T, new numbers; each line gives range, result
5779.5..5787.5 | 16.6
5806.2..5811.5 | 17.8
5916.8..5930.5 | 12.1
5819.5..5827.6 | 15.8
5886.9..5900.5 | 6.14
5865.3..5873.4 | 13.2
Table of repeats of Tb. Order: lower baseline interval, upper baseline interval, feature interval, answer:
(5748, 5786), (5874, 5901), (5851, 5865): -4.6 AA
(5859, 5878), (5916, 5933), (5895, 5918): 4.6 AA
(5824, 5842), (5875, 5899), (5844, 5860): -1.4 AA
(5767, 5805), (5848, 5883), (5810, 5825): -0.7 AA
